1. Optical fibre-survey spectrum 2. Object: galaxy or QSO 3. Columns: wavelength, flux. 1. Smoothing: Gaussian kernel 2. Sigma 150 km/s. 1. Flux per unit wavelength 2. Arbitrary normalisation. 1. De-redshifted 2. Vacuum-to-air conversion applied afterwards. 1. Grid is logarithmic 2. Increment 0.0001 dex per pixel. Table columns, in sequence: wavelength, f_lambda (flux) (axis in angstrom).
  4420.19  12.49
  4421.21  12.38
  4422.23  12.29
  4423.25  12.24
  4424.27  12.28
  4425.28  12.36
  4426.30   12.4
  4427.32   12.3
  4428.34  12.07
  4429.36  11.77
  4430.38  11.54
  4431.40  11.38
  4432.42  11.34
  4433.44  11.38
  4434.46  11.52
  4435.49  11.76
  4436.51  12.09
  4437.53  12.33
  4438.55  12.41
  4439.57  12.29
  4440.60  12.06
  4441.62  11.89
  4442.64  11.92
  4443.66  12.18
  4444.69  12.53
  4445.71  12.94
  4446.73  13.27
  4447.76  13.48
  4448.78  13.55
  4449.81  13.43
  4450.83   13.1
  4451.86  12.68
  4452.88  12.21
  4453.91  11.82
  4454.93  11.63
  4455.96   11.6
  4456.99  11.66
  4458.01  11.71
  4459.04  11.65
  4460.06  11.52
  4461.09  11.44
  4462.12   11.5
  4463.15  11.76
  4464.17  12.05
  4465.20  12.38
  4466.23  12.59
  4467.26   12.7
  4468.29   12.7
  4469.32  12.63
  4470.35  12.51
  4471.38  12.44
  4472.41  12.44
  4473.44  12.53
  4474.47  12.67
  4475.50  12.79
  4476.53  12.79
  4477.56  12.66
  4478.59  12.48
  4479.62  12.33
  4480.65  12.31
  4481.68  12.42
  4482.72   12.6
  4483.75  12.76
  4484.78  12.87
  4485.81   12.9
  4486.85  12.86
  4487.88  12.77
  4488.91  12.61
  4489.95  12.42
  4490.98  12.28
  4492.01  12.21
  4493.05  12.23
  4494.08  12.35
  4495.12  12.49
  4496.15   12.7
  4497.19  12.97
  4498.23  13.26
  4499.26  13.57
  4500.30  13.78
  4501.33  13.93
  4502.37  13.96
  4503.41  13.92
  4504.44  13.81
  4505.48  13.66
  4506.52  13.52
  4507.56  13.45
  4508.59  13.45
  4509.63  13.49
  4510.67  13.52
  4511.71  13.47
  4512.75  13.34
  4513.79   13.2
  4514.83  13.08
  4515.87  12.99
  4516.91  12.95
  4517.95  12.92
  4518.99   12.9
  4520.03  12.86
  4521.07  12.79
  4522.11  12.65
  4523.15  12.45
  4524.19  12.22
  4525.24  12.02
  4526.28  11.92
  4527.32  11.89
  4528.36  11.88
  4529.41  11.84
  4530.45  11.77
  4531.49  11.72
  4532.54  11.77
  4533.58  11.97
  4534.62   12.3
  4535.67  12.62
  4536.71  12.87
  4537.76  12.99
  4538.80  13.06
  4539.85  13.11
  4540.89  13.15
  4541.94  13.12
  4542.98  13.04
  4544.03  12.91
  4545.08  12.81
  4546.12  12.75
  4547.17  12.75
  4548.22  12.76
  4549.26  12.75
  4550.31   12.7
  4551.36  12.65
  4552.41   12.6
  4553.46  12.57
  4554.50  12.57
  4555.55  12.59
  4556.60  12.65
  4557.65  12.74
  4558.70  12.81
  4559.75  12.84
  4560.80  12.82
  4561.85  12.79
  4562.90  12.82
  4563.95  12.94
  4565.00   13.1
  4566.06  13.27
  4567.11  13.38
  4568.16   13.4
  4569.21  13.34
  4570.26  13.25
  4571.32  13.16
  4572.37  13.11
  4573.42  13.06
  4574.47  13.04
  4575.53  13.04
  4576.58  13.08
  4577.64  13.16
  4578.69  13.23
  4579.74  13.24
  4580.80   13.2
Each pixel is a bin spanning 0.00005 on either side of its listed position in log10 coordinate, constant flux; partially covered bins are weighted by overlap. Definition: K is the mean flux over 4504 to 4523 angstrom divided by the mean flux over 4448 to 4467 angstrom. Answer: 1.09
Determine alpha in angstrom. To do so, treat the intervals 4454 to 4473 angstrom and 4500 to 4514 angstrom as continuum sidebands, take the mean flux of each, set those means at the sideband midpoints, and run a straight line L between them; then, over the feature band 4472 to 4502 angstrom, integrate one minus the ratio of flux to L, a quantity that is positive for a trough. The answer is 0.4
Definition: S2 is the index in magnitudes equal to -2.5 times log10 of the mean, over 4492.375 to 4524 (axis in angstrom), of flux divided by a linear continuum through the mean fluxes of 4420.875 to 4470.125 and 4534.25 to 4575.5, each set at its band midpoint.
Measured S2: -0.05 mag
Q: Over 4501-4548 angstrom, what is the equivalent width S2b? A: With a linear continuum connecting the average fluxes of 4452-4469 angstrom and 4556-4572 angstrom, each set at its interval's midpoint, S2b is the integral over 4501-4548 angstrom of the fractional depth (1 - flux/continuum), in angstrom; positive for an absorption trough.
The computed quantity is -0.9 angstrom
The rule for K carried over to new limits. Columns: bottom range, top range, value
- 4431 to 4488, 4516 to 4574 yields 1.03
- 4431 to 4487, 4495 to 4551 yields 1.05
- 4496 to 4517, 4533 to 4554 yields 0.95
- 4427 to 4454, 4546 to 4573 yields 1.05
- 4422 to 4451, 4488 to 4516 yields 1.07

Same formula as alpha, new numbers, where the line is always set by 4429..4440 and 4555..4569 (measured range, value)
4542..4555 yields 0.1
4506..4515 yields -0.7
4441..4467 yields -0.6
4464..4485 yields -0.7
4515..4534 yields 0.4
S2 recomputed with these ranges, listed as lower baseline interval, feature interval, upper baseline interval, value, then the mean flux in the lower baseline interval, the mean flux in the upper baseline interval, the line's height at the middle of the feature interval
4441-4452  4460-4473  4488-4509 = 0.06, 12.8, 13.1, 12.9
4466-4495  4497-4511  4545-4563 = -0.08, 12.6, 12.7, 12.6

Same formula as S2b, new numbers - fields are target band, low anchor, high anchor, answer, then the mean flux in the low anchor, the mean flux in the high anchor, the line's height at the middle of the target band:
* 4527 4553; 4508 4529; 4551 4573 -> 0.62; 12.8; 12.9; 12.9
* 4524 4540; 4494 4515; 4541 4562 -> 0.98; 13.4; 12.8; 13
